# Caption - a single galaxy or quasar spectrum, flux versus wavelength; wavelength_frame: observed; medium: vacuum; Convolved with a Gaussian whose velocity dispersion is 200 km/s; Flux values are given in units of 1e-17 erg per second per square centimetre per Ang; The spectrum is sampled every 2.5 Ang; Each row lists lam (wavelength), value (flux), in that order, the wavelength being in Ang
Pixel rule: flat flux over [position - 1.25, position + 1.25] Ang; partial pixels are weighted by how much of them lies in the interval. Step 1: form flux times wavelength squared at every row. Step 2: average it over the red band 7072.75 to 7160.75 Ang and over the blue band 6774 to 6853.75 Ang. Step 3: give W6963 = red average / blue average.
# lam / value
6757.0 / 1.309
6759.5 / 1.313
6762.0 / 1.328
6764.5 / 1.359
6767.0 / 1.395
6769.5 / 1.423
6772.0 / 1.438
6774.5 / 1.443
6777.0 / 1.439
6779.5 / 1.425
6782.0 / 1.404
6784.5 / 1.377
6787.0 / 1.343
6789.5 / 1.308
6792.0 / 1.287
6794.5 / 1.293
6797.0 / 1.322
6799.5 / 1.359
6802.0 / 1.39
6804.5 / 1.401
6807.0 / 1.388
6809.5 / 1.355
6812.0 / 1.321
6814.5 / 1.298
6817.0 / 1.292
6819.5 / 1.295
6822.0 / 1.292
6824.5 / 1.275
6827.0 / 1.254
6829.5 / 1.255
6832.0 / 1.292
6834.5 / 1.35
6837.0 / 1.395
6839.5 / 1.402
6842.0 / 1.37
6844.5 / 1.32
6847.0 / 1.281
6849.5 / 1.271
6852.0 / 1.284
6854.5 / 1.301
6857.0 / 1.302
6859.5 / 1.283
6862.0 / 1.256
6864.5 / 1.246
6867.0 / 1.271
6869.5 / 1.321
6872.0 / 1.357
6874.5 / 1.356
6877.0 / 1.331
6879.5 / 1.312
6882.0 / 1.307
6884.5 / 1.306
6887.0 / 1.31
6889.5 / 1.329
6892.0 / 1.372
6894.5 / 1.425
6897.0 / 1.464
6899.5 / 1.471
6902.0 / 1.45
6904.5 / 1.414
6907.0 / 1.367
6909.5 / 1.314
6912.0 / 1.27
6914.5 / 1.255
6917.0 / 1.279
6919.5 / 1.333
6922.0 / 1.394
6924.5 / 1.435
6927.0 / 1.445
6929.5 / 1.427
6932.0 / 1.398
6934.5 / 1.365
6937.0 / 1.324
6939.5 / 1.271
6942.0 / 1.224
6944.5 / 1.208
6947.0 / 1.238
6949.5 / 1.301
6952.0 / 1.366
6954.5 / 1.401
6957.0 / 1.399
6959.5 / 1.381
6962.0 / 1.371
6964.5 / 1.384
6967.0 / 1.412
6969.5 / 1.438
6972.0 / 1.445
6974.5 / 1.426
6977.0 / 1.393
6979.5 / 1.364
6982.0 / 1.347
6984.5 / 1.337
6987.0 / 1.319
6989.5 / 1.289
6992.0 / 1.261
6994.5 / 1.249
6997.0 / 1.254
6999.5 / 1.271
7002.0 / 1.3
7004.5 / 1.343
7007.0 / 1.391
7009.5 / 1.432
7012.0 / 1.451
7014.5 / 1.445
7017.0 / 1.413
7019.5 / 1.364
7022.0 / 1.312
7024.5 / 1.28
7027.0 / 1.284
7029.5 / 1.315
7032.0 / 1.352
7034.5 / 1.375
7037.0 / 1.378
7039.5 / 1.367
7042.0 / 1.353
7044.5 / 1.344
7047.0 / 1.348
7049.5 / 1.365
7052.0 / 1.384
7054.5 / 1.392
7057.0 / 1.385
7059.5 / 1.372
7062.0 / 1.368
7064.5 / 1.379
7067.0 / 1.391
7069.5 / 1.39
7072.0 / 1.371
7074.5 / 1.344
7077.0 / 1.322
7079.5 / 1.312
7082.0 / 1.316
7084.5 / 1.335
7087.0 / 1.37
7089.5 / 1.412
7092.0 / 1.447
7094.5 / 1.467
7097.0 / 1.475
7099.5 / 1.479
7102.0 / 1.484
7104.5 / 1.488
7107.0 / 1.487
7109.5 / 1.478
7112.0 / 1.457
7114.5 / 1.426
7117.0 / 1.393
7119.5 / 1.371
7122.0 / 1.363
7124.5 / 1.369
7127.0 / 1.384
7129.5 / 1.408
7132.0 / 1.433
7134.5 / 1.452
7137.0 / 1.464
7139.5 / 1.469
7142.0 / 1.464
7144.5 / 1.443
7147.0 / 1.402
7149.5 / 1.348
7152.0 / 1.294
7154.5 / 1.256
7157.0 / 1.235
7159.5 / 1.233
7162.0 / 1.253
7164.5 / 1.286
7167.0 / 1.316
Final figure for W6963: 1.14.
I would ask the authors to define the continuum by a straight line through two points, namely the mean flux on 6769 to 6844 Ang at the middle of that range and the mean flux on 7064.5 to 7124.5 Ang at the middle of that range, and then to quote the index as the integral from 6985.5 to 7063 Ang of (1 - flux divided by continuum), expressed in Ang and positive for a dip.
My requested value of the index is 2.53 Ang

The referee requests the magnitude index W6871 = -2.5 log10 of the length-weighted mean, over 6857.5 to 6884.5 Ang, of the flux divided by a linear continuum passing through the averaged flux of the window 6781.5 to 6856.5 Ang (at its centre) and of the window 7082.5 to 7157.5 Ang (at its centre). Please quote 0.03 mag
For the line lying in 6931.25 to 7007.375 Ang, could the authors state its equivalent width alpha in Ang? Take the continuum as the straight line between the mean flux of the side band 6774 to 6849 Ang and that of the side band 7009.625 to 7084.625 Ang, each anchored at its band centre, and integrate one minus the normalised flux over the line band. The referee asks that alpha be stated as 1.0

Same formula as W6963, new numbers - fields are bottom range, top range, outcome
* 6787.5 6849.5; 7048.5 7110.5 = 1.14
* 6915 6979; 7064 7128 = 1.08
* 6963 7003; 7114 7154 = 1.09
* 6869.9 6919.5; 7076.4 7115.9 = 1.12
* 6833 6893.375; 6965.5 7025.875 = 1.07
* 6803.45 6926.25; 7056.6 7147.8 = 1.13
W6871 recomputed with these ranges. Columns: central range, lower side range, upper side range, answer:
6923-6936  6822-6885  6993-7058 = -0.07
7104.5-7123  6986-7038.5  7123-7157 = -0.04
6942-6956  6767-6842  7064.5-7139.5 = 0.07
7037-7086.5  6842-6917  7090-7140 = 0.04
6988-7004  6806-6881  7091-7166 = 0.07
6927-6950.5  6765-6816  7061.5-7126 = 0.06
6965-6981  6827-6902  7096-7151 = -0.03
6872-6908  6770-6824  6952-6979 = 0.01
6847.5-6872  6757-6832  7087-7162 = 0.06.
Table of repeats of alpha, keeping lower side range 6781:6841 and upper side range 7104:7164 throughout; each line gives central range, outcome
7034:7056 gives 0.1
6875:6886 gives 0.2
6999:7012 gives 0.0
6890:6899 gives -0.5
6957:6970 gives -0.4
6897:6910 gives -0.6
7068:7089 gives 0.5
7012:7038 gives 0.2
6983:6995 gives 0.6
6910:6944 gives 0.4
